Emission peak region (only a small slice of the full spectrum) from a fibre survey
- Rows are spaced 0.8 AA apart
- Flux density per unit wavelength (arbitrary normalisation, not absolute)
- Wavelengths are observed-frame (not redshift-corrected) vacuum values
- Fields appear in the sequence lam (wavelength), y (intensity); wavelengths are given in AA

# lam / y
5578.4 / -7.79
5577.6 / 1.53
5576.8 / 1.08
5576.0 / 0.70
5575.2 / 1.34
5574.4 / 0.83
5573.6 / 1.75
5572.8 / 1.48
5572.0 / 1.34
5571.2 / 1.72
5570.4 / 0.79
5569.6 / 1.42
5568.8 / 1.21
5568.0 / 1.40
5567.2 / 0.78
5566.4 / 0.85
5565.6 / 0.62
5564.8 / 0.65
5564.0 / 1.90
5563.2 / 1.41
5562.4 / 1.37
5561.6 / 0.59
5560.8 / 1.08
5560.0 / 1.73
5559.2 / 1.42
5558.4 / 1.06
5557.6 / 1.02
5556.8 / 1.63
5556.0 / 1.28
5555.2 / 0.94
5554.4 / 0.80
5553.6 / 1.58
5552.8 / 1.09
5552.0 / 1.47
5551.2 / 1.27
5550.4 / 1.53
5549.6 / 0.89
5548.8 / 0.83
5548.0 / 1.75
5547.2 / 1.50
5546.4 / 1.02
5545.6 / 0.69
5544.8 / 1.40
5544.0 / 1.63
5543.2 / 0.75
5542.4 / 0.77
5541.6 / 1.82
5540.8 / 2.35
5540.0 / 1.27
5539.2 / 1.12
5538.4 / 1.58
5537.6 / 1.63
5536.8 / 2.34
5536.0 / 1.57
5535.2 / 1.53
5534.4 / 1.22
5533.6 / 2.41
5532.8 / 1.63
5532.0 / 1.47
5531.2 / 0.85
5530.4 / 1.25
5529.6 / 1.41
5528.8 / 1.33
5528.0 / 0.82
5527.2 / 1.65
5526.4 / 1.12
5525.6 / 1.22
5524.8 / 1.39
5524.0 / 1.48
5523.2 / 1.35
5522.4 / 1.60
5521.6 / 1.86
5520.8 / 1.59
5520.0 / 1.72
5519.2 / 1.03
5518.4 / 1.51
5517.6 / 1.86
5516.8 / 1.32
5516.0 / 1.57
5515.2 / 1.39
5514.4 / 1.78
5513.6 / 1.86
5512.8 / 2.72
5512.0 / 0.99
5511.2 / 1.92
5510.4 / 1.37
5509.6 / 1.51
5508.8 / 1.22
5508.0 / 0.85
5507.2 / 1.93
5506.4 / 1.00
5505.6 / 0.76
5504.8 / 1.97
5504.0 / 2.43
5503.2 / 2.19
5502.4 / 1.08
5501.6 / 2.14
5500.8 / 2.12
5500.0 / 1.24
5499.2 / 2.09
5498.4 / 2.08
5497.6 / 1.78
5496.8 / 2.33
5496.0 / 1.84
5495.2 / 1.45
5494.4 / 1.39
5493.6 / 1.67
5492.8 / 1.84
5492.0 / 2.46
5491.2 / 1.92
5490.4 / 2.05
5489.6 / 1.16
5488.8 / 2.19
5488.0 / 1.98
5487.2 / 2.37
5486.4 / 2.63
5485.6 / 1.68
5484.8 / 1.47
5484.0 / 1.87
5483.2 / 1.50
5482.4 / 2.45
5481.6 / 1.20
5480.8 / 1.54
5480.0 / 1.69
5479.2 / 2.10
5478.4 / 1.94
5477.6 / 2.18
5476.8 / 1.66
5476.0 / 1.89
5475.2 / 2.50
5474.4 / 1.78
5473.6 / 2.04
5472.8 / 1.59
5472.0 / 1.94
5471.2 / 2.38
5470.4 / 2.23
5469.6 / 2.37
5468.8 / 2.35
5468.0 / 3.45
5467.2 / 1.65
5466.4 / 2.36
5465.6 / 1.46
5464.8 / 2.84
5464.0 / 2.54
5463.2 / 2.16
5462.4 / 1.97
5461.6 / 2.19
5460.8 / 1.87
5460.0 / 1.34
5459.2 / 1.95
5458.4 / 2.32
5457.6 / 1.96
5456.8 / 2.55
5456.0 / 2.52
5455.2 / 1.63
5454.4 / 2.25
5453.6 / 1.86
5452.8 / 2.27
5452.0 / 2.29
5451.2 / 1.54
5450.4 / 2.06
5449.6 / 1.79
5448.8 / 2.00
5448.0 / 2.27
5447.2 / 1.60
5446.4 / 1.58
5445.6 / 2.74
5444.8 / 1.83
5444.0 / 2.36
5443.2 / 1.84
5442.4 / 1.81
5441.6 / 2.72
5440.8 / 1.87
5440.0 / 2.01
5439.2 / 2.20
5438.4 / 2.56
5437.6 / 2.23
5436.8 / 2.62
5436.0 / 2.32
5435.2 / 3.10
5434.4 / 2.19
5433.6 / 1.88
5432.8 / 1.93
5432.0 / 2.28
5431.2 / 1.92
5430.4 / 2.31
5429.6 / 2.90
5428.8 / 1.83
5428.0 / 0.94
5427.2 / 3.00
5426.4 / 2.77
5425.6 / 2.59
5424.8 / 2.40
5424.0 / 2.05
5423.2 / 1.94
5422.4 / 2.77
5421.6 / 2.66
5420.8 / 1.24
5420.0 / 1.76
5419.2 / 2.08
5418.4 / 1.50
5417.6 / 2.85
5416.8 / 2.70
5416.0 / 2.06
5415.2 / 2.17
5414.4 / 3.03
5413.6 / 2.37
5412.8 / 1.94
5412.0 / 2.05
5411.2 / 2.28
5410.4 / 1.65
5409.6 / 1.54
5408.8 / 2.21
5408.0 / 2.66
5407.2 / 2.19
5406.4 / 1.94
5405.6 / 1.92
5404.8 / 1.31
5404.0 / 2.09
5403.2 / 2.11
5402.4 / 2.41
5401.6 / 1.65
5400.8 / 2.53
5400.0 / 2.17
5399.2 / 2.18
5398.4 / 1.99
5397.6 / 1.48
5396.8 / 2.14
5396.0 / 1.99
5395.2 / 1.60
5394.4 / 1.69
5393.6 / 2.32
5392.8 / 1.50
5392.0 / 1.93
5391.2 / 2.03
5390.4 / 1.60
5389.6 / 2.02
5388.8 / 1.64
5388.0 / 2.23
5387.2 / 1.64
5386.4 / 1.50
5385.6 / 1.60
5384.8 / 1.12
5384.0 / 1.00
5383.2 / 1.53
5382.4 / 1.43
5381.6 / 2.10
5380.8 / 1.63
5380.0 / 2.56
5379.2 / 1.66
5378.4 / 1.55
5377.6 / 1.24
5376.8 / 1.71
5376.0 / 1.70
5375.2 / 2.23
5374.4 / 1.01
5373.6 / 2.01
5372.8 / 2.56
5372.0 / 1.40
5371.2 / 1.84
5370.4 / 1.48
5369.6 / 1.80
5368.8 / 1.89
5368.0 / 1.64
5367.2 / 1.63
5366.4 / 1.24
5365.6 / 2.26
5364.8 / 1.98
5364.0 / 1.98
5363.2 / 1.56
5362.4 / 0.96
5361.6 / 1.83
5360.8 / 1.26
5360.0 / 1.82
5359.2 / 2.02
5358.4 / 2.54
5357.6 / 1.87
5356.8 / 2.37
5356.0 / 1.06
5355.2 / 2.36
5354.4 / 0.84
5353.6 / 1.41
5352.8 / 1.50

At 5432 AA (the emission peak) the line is C III] 1909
